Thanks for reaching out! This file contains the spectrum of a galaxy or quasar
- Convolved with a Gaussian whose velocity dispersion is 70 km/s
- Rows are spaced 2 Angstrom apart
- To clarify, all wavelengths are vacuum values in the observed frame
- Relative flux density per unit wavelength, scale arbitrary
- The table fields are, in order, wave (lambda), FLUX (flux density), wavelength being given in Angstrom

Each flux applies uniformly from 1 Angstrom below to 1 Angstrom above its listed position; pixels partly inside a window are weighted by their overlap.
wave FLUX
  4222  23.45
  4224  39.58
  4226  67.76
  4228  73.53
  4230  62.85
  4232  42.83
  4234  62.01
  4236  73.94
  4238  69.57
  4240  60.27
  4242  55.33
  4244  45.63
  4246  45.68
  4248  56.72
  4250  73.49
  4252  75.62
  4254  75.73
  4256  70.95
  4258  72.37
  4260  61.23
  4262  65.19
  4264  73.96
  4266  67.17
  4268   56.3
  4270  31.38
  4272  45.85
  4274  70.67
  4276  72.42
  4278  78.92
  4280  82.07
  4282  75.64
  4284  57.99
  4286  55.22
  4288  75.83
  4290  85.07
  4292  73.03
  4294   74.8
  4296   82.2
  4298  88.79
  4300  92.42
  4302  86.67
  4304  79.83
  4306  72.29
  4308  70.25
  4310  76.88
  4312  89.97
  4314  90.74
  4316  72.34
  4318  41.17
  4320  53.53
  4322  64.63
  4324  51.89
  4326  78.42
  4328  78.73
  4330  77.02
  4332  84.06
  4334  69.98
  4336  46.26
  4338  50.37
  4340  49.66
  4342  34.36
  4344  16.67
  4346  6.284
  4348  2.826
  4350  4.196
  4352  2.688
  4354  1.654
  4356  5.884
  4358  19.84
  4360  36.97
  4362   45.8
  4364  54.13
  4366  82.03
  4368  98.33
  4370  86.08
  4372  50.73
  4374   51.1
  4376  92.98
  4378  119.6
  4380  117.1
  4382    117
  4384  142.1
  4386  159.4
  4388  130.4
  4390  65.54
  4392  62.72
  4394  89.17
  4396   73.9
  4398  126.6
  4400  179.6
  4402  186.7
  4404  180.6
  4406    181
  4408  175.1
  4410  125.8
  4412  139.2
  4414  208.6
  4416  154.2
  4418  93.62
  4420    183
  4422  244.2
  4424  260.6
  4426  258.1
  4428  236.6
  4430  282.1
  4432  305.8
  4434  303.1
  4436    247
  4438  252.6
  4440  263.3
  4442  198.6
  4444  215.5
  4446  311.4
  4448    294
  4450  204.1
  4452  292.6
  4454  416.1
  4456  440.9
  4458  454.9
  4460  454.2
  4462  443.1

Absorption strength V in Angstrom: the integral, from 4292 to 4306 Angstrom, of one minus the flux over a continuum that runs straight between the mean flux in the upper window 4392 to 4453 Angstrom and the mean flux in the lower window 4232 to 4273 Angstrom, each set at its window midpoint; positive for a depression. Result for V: 2.57 Angstrom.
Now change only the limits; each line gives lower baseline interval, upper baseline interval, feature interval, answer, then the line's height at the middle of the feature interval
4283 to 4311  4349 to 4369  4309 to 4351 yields 1.9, 54.5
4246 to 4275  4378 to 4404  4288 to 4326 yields 4.1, 84.7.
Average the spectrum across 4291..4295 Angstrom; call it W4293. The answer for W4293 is 73.9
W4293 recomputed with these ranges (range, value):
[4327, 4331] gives 77.9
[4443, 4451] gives 256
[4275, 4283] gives 77.3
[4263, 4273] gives 54.9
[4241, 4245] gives 50.5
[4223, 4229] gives 60.3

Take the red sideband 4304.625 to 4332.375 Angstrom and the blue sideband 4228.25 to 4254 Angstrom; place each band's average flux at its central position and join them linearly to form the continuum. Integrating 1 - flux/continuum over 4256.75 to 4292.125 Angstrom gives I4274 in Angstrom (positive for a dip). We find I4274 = -0.5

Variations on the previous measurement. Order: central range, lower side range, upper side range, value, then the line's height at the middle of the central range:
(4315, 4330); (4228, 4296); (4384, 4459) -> 7.2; 122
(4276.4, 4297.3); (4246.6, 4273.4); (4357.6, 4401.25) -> -1.3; 69.9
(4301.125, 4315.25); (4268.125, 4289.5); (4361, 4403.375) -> -1.0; 75.4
